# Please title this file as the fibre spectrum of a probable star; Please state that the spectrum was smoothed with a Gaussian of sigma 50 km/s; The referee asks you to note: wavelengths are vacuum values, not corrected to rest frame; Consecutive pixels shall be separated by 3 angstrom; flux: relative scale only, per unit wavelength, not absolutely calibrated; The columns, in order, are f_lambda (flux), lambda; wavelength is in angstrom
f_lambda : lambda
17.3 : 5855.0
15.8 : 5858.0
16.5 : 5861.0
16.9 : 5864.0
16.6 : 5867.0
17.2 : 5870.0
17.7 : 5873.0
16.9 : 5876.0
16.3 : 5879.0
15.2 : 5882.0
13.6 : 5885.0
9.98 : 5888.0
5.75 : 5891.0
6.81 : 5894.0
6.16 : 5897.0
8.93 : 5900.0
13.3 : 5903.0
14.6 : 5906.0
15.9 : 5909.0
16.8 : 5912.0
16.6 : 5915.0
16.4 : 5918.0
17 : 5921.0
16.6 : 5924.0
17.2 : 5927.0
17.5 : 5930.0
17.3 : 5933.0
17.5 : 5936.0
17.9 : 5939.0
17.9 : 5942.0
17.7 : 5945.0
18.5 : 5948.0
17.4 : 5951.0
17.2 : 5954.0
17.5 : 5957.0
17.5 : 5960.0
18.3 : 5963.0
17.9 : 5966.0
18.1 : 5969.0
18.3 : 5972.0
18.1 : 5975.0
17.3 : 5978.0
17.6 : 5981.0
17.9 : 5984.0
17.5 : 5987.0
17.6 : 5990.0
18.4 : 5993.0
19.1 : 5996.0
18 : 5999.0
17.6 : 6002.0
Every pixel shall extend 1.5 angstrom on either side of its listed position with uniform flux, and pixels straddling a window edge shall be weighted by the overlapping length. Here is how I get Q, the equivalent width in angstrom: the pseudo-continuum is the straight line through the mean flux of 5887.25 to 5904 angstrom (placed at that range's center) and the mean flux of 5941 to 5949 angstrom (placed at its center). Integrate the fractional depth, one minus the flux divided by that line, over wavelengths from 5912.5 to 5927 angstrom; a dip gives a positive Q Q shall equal -4.2 angstrom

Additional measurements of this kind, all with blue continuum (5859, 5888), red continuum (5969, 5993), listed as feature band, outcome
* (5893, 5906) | 5.46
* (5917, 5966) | -0.97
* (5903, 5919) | 0.81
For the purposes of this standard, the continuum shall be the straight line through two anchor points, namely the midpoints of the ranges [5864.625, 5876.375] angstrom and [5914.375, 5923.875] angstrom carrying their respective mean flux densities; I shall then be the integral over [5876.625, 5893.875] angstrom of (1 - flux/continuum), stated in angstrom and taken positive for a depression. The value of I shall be 5.1 angstrom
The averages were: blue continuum 17.1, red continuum 16.7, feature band 12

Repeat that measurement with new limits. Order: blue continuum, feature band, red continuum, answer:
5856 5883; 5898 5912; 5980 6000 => 3.05 angstrom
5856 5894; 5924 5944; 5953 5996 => -1.16 angstrom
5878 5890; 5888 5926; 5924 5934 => 6.62 angstrom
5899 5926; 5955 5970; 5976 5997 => -0.69 angstrom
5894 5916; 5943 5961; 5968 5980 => -1.56 angstrom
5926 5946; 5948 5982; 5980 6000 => 0.07 angstrom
